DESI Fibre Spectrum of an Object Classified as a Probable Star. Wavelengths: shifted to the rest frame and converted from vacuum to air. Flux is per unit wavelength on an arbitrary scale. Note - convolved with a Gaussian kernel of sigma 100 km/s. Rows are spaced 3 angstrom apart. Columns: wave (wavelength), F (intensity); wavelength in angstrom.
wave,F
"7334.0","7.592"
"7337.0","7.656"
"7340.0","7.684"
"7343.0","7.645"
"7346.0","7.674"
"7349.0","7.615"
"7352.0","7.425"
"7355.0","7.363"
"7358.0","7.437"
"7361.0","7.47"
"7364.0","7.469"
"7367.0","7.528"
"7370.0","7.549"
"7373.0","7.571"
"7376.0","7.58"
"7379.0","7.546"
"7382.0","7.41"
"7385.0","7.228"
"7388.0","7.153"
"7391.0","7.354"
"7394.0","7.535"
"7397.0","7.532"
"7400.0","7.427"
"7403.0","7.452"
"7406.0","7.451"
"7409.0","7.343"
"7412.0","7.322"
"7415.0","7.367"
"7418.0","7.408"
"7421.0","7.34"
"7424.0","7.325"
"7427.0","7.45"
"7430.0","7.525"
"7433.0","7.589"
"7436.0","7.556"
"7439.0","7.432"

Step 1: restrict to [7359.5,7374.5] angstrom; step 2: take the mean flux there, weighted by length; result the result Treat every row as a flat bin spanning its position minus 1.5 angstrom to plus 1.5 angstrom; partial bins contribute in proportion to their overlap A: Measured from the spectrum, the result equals 7.52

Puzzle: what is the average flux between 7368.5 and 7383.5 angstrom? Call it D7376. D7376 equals 7.53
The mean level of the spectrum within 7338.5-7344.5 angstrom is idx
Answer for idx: 7.66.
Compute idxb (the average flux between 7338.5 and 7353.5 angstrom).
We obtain 7.61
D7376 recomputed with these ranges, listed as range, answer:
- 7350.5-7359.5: 7.41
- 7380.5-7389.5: 7.26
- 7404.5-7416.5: 7.37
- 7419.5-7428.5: 7.37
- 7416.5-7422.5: 7.37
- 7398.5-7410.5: 7.42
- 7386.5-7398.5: 7.39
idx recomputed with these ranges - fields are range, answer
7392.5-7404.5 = 7.49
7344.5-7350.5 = 7.64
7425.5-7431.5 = 7.49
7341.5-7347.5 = 7.66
